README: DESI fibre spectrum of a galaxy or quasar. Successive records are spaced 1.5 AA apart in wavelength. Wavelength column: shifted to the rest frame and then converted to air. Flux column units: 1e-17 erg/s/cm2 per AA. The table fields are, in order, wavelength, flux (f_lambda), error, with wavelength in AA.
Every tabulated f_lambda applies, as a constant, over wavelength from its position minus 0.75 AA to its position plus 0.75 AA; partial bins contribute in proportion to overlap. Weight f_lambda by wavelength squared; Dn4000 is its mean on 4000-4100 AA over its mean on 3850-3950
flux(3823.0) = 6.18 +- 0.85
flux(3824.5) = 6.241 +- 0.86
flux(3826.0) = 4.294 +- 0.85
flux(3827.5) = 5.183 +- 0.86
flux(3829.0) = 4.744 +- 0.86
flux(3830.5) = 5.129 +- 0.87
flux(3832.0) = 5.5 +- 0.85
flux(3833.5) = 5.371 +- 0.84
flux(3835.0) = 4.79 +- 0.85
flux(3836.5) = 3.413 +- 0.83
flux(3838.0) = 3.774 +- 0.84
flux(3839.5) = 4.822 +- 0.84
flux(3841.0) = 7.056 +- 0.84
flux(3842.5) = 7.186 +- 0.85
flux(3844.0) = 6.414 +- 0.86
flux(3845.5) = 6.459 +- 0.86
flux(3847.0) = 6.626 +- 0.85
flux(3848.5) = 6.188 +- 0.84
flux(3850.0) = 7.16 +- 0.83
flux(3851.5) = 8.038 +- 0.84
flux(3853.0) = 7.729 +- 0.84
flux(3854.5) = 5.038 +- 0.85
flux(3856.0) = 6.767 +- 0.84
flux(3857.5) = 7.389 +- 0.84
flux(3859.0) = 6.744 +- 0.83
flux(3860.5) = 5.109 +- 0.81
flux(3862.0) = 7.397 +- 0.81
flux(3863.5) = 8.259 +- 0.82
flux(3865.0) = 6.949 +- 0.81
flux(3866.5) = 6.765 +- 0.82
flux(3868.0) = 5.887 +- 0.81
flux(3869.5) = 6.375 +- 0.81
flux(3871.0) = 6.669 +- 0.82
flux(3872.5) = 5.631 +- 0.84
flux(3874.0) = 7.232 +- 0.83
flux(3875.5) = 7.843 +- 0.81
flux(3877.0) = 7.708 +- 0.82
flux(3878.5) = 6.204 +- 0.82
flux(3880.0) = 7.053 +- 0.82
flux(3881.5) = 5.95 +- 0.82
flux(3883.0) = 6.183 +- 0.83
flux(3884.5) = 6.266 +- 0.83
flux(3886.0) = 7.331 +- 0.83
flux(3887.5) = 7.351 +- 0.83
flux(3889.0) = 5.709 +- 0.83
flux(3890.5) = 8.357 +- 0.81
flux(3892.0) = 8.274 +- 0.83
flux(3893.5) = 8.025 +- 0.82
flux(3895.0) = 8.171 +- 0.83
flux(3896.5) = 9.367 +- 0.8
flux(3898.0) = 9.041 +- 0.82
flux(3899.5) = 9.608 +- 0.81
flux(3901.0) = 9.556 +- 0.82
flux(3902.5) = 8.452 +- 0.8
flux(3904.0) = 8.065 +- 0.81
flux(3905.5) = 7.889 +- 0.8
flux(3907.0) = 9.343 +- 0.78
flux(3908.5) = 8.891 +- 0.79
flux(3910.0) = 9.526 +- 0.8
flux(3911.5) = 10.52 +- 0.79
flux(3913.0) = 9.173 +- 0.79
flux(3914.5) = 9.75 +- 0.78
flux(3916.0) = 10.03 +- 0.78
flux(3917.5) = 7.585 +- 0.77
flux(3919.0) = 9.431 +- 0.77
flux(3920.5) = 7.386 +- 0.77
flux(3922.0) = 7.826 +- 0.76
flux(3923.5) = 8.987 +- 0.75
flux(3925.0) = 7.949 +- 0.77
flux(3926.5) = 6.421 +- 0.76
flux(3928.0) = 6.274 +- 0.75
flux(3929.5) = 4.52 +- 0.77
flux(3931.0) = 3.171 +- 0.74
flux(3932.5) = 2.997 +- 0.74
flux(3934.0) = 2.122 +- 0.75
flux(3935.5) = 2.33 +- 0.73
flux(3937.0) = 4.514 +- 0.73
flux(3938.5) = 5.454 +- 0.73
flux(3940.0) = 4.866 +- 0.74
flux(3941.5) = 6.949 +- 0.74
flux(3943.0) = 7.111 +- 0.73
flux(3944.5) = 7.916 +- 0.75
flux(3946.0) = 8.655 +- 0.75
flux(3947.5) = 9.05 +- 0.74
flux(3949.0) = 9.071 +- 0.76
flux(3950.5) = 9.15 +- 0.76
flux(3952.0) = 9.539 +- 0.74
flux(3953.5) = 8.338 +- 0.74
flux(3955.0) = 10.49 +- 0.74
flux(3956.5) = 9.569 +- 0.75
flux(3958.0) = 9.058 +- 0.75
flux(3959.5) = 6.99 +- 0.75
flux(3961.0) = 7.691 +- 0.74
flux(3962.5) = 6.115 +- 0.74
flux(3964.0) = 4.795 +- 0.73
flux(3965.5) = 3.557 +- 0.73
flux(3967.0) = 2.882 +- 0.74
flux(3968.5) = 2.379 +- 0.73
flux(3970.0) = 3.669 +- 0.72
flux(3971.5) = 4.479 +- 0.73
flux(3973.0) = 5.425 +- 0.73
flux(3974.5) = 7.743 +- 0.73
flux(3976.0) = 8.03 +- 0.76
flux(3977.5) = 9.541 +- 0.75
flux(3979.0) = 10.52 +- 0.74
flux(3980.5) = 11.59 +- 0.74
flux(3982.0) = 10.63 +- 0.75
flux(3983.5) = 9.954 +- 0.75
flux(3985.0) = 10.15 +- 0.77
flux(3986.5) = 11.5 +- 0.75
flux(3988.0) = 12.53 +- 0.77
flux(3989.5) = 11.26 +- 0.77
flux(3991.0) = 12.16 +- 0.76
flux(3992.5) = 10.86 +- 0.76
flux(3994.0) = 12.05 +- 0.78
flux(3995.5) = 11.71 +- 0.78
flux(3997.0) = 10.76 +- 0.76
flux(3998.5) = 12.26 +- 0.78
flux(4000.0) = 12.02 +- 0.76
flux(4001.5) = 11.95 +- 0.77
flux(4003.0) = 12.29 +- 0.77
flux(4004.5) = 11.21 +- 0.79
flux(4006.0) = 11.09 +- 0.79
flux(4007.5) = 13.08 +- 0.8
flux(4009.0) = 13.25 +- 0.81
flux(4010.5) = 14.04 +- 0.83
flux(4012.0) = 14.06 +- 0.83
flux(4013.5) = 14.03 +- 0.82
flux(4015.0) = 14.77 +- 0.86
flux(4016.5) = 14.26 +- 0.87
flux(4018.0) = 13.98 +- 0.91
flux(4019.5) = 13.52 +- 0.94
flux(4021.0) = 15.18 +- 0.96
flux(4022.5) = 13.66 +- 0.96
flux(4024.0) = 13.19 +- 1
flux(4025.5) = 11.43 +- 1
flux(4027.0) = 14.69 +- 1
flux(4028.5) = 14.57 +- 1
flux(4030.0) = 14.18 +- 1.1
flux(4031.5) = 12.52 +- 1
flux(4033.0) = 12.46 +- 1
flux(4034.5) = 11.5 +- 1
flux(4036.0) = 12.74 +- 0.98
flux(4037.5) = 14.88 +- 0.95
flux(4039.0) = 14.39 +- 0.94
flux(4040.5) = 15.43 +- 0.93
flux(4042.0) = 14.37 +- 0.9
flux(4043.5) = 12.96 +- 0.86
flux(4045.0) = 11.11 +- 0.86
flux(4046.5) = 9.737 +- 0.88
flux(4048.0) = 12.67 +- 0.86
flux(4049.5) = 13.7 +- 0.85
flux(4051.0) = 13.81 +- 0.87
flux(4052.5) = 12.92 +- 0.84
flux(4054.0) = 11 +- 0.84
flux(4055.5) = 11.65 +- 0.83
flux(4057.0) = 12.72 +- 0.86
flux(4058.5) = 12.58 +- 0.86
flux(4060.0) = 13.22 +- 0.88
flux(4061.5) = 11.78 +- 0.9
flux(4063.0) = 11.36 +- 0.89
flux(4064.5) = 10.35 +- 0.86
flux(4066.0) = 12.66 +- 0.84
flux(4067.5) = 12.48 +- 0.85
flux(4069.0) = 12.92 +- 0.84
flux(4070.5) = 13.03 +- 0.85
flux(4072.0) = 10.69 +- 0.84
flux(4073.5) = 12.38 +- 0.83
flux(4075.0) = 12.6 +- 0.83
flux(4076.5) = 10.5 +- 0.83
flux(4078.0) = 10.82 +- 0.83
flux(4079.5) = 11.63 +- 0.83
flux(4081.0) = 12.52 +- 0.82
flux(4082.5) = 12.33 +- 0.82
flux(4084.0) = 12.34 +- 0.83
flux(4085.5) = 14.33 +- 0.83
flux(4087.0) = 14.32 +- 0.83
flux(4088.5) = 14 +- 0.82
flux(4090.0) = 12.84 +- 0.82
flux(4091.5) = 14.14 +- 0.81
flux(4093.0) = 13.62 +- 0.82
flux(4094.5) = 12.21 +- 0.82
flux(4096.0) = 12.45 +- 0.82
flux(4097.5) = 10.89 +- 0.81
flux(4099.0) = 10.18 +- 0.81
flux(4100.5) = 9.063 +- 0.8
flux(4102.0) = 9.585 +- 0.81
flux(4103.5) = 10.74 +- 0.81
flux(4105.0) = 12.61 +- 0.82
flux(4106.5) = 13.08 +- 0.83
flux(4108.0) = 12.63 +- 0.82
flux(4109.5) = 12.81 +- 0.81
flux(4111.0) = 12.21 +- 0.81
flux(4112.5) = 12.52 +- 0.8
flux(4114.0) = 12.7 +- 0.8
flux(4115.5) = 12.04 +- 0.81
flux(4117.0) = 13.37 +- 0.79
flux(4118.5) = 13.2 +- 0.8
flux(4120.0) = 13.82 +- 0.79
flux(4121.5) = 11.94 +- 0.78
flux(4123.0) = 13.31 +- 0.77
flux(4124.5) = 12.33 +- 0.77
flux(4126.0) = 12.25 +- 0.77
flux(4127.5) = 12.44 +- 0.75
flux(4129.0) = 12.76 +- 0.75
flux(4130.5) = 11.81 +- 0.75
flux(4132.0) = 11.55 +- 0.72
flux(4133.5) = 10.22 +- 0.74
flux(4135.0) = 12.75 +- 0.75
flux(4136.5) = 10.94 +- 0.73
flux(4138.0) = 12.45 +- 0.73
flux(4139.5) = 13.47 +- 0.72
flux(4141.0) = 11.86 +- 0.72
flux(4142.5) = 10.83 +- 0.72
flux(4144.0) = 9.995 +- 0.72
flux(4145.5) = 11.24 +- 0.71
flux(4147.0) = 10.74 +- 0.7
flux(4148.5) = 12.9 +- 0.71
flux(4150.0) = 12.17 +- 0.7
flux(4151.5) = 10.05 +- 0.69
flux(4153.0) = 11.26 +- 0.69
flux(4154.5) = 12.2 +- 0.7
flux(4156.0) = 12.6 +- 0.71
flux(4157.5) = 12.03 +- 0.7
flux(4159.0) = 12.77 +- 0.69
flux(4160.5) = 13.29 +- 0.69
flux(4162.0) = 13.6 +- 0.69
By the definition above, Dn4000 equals 1.9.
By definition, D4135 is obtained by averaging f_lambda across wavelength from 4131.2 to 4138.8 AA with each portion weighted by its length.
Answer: 11.6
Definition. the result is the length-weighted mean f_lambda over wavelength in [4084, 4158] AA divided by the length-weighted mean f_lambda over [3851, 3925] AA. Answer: 1.57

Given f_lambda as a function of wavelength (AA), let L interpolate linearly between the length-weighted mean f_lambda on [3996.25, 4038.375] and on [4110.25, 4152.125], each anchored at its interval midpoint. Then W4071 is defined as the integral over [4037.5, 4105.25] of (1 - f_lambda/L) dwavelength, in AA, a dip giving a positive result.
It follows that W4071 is 1.6 AA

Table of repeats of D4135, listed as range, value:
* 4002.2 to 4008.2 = 11.9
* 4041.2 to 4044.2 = 13.7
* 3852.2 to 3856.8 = 6.54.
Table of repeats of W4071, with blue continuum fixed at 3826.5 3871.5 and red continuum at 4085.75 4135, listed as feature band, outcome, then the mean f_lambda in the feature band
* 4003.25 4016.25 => -4.23 AA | 13.2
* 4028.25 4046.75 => -4.53 AA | 13.2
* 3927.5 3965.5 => 8.45 AA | 6.61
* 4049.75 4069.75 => -2.11 AA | 12.3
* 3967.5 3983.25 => 3.04 AA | 7.41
